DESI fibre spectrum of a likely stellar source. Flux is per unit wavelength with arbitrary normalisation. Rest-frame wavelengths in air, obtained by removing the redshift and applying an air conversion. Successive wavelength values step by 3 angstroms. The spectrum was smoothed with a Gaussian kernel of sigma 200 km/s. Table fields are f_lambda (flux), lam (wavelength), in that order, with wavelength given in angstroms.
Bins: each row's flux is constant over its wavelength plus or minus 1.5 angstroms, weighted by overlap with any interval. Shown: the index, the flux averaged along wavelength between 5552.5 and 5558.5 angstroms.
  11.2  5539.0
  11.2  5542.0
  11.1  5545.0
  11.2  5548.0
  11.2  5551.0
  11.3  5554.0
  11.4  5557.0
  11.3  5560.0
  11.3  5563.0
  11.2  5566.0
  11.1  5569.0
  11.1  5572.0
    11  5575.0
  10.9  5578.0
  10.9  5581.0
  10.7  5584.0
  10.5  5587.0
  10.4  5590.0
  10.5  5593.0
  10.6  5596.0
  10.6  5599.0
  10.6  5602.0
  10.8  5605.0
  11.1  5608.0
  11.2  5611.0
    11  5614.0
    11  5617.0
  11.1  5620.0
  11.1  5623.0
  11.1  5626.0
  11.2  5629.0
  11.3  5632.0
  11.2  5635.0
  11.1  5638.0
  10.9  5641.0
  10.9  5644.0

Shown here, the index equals 11.4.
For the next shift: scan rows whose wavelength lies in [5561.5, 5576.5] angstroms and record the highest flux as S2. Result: 11.3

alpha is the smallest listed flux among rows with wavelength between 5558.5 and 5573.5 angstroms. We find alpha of 11.1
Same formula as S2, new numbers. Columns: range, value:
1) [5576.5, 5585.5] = 10.9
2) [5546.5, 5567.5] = 11.4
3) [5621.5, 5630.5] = 11.2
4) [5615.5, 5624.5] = 11.1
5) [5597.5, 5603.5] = 10.6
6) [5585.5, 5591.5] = 10.5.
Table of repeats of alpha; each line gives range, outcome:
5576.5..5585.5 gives 10.7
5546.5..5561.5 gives 11.2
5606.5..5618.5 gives 11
